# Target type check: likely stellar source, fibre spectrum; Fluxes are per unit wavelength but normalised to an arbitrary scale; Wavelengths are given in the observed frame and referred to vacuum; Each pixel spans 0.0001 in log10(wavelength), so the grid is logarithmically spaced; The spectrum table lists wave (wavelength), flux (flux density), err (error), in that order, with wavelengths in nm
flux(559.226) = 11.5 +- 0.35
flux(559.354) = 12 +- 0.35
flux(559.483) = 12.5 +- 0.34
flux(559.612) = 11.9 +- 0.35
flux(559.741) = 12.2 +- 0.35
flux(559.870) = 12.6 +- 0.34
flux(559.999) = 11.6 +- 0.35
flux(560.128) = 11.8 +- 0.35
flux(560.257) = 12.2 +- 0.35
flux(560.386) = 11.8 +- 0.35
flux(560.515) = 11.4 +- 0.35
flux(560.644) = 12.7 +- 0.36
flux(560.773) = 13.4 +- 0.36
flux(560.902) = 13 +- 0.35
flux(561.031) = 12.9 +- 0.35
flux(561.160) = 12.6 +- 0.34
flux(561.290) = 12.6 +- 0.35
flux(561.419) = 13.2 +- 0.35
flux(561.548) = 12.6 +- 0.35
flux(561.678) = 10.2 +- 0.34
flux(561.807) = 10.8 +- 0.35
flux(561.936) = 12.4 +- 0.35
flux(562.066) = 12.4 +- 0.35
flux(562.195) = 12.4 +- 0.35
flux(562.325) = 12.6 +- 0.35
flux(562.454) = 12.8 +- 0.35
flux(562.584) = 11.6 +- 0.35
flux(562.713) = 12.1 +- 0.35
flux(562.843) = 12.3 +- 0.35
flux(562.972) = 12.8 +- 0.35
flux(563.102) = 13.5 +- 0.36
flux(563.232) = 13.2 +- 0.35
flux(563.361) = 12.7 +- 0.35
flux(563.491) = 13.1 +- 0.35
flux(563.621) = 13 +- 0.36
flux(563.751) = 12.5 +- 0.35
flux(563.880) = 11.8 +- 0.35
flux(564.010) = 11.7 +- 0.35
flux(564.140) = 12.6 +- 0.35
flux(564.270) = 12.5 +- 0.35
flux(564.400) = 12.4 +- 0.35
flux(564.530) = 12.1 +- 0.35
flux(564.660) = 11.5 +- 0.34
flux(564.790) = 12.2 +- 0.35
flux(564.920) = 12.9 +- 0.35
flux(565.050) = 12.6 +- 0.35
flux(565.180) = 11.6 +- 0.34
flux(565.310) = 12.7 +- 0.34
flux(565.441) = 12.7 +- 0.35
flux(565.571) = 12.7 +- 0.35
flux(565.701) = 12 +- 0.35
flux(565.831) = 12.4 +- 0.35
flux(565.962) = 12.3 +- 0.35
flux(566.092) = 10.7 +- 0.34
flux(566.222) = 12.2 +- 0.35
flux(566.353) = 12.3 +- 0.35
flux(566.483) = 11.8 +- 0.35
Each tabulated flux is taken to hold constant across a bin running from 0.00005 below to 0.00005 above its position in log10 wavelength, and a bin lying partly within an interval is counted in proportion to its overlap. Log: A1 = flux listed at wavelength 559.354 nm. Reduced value 12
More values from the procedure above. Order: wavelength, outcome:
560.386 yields 11.8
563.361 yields 12.7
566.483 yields 11.8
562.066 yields 12.4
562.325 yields 12.6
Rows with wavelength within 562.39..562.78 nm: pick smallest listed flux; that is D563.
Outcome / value 11.6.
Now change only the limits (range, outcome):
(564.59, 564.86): 11.5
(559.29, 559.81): 11.9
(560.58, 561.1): 12.7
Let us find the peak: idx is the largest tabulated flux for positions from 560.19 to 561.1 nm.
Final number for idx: 13.4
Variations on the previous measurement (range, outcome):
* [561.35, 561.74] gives 13.2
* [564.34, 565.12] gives 12.9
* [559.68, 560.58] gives 12.6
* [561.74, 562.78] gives 12.8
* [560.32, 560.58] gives 11.8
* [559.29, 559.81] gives 12.5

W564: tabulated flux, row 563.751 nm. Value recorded 12.5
